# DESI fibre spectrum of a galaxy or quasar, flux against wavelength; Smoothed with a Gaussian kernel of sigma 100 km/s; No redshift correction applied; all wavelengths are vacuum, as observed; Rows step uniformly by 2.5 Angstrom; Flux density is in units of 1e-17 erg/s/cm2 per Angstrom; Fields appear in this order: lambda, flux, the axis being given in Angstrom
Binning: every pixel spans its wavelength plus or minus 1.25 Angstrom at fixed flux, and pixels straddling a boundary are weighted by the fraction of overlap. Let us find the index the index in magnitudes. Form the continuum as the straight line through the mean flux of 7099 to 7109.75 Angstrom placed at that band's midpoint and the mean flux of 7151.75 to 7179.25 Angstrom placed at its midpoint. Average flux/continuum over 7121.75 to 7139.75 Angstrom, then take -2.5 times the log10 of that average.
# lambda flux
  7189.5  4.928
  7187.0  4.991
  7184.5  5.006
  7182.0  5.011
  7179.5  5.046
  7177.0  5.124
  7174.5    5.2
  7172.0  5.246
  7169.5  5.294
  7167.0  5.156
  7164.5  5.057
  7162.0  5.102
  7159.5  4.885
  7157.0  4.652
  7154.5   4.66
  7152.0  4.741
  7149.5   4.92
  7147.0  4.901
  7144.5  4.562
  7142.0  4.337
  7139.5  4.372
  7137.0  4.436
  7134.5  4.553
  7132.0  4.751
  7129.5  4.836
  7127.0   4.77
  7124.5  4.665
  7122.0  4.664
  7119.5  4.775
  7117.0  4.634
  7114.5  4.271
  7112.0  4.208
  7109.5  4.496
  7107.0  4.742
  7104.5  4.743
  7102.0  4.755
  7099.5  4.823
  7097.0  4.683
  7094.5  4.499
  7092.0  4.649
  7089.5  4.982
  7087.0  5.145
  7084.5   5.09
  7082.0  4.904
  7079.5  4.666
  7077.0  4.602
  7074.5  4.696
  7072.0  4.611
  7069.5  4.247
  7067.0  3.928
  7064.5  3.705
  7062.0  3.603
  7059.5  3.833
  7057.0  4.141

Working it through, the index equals 0.048 mag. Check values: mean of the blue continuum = 4.72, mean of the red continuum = 5.02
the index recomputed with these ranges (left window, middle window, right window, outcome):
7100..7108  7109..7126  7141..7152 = 0.047 mag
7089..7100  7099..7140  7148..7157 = 0.026 mag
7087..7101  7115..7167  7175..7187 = 0.045 mag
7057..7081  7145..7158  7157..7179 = 0.042 mag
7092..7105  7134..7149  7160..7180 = 0.096 mag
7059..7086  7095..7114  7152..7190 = -0.008 mag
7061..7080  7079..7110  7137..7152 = -0.101 mag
